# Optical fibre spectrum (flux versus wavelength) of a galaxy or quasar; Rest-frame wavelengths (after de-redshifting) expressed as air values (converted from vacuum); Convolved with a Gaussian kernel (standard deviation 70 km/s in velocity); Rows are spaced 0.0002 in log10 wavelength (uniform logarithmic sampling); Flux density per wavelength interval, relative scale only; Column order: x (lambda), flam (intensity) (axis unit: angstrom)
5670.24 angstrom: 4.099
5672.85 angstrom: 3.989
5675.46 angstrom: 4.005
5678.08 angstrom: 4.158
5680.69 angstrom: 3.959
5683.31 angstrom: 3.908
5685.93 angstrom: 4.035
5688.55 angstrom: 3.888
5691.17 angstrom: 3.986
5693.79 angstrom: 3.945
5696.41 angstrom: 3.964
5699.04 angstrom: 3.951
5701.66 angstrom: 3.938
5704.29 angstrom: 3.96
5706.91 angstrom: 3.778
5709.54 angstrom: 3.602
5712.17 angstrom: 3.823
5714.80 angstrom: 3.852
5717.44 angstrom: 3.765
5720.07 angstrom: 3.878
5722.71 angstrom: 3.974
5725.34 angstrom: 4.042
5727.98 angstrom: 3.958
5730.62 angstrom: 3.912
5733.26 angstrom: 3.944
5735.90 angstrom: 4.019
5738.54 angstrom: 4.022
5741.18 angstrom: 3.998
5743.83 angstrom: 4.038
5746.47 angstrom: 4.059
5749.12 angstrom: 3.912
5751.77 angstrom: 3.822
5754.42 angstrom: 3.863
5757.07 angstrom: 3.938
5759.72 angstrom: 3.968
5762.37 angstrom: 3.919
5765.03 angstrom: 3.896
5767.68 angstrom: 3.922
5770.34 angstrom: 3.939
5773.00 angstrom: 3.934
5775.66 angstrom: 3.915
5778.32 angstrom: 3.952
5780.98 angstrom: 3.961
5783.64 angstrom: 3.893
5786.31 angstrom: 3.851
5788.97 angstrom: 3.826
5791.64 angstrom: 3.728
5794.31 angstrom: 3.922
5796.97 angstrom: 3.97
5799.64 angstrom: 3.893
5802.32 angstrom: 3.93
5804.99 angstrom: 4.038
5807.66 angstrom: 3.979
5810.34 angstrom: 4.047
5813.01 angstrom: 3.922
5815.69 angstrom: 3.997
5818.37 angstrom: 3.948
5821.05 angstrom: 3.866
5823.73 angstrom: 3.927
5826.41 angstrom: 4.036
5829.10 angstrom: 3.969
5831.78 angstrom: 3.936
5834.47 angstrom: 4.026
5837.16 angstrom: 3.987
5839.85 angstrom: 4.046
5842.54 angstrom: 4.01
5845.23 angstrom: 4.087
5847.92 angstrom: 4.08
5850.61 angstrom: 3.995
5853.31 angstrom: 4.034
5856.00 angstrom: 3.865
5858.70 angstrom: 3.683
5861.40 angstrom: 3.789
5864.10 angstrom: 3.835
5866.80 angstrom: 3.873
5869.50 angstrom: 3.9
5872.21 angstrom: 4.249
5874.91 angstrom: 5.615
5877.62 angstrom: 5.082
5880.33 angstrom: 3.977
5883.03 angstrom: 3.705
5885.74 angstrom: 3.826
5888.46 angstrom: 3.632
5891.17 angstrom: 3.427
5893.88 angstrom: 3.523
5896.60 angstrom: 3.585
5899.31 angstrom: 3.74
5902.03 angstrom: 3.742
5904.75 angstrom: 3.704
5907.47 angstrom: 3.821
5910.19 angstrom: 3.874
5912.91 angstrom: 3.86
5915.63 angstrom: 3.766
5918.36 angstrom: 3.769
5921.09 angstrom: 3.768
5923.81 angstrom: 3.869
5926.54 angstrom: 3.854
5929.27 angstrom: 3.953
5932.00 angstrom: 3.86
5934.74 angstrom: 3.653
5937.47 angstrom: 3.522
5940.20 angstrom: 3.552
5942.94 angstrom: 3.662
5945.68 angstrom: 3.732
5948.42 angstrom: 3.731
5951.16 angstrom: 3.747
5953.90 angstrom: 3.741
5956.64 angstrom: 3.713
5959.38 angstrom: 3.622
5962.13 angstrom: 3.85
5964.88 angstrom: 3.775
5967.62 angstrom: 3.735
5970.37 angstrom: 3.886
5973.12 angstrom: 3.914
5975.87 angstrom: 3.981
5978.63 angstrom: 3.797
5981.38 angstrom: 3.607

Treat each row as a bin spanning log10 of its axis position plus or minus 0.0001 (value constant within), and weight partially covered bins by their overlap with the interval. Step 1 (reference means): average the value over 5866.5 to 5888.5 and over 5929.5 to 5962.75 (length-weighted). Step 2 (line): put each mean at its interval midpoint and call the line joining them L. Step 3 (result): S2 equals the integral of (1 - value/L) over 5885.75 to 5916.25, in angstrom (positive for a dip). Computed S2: 2.7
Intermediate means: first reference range 4.26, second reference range 3.7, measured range 3.7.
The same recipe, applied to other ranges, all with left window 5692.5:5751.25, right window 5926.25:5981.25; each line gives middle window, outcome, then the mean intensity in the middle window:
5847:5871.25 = -0.5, 3.9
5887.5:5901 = 0.8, 3.59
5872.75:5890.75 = -2.1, 4.26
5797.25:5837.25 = -1.2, 3.97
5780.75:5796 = 0.1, 3.86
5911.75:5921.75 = 0.0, 3.79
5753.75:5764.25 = -0.1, 3.92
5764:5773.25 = -0.1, 3.92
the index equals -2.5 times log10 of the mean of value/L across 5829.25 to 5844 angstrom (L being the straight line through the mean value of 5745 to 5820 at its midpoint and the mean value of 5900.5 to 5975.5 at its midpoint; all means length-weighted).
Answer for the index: -0.04 mag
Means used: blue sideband 3.93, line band 4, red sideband 3.77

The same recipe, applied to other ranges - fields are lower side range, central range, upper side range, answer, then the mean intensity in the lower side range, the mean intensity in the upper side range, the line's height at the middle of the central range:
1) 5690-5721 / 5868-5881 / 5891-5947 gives -0.22 mag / 3.87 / 3.73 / 3.76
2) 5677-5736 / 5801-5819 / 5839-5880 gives 0.02 mag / 3.92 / 4.14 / 4.07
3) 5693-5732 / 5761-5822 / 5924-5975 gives -0.02 mag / 3.89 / 3.76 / 3.84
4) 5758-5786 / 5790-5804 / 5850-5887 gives 0.02 mag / 3.93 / 4.11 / 3.97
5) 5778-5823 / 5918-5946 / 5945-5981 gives 0.02 mag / 3.92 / 3.78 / 3.81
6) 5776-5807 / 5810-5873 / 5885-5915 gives -0.04 mag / 3.91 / 3.7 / 3.81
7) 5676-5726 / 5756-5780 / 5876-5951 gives -0.02 mag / 3.92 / 3.79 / 3.88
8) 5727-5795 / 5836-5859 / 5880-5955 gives -0.05 mag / 3.93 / 3.73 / 3.82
